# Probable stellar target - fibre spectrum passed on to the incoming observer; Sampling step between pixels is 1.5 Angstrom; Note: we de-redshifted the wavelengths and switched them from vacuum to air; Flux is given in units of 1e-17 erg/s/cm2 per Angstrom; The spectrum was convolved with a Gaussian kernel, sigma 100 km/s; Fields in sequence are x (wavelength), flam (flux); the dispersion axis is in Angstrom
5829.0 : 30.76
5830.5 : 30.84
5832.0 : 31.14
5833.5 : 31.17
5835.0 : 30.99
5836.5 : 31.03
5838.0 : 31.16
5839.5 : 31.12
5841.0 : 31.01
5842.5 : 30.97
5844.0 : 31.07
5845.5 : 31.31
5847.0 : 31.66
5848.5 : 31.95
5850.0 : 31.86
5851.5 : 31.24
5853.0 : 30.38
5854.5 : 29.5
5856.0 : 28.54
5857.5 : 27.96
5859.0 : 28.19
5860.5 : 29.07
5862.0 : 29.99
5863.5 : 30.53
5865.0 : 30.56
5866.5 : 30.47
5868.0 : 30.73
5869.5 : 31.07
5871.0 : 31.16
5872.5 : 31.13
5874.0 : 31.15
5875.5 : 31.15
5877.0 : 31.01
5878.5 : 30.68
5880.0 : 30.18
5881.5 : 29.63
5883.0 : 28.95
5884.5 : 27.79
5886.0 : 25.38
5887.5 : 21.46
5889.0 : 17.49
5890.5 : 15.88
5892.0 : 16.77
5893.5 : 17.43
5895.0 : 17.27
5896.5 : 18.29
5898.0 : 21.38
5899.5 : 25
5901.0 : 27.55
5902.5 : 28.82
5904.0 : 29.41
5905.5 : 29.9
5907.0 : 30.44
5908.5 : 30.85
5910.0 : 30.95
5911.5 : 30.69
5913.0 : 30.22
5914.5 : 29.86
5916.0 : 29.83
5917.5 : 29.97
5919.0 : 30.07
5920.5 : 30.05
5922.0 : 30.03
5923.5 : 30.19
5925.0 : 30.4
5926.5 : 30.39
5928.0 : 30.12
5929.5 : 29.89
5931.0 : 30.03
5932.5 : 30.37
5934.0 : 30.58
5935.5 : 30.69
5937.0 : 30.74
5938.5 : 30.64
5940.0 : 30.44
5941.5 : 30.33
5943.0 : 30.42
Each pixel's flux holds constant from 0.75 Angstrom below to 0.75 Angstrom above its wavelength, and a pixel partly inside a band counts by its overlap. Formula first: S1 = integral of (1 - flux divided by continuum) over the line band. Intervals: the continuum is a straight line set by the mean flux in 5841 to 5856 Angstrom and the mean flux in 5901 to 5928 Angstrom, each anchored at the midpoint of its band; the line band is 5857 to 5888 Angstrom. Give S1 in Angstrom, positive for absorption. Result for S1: 1.1 Angstrom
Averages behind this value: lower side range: 31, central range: 29.5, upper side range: 30.1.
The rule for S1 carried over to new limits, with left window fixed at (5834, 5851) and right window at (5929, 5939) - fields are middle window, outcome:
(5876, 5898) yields 5.3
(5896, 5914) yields 1.6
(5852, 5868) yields 0.8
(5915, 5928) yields 0.2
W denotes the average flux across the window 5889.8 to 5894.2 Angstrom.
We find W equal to 16.7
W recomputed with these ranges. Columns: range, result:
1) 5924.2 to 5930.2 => 30.2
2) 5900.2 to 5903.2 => 28.1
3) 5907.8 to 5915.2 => 30.5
